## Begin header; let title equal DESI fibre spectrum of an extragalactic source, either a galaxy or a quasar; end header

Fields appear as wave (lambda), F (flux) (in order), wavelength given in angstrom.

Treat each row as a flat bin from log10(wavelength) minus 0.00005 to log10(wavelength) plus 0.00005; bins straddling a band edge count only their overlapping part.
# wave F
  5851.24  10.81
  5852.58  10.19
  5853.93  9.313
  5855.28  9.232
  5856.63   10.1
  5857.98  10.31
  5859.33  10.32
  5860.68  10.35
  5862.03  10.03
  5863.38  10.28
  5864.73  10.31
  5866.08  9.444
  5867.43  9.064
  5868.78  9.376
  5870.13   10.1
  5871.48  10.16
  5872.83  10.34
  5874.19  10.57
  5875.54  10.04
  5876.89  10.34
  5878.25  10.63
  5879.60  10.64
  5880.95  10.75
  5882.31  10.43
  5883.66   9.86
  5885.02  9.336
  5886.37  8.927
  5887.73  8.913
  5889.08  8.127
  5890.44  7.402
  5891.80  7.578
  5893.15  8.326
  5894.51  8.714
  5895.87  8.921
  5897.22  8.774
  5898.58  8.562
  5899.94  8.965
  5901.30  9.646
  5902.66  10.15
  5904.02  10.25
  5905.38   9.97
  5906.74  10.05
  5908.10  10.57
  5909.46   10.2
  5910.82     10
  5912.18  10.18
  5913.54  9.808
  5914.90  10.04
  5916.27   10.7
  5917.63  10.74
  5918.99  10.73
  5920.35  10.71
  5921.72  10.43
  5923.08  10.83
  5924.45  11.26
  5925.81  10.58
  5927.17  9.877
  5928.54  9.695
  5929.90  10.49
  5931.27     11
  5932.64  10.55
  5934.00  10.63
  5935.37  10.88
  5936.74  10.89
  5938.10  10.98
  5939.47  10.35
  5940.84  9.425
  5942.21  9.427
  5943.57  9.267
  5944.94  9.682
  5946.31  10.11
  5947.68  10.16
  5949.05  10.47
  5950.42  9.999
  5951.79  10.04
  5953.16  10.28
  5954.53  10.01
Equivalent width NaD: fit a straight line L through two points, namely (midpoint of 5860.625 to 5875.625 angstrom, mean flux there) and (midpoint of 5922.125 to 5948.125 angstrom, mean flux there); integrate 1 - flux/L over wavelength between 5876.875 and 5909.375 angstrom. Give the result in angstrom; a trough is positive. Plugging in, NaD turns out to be 2.3 angstrom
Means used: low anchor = 9.99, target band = 9.4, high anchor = 10.3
